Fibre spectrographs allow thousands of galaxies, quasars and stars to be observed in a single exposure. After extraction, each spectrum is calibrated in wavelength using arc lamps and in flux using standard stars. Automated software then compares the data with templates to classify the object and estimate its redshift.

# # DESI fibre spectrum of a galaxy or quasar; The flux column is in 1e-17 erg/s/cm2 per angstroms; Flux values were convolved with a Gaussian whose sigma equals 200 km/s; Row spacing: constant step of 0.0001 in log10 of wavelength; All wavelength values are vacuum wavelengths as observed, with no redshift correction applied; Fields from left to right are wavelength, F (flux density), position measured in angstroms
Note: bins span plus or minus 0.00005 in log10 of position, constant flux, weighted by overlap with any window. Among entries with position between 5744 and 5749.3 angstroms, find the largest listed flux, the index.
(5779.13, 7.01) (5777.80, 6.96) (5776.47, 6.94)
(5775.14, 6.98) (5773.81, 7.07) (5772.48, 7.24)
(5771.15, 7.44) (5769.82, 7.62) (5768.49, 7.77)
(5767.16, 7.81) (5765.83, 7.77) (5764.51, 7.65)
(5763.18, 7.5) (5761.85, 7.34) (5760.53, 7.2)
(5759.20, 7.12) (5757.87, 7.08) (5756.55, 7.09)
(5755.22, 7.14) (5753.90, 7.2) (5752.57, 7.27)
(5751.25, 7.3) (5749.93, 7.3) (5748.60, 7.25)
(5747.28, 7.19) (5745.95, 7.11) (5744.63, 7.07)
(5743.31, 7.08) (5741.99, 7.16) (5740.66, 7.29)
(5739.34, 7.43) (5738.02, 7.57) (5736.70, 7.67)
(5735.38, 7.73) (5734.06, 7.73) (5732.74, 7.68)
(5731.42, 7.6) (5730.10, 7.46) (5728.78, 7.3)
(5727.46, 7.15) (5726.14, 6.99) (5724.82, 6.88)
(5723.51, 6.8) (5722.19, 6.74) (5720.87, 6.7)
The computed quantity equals 7.25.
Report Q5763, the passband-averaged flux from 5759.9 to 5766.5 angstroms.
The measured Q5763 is 7.5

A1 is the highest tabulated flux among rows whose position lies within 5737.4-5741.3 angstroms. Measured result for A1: 7.57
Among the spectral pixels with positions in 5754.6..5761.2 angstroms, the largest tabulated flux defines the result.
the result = 7.2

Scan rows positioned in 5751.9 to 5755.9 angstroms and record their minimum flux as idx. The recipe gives 7.14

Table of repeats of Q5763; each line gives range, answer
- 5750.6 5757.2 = 7.2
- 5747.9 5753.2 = 7.29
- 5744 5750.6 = 7.18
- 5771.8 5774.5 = 7.15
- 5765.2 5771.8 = 7.67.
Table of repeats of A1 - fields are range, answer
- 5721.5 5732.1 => 7.6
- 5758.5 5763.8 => 7.5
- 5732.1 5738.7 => 7.73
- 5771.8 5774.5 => 7.24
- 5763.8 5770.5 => 7.81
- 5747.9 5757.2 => 7.3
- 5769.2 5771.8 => 7.62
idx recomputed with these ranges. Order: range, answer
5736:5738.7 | 7.57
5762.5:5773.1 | 7.24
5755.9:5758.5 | 7.08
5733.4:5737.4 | 7.67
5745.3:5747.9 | 7.11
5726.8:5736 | 7.15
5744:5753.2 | 7.07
